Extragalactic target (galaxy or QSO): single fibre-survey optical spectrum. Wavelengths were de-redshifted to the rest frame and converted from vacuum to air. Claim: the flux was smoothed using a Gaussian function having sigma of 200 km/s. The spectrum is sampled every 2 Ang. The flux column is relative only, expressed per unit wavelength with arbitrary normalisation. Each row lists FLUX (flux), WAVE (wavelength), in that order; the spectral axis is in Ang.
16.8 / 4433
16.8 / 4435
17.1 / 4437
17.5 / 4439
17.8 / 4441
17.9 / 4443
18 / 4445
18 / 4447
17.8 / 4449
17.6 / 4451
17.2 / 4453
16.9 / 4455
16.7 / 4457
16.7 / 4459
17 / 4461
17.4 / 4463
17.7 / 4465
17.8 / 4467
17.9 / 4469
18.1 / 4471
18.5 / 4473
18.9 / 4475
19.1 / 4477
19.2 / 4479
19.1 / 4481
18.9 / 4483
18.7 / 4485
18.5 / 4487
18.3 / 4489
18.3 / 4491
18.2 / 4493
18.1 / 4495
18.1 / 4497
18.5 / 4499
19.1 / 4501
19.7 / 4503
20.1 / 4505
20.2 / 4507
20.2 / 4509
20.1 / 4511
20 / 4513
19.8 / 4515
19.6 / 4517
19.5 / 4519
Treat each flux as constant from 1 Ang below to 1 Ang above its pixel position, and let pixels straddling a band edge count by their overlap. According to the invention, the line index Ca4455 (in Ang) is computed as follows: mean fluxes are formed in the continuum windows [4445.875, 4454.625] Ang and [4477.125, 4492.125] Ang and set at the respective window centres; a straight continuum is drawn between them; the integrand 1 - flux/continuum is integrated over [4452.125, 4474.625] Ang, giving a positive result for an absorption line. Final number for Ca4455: 0.7 Ang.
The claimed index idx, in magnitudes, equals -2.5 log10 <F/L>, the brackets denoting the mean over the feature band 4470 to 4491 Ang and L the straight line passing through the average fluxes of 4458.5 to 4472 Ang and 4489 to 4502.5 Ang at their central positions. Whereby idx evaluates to -0.04 mag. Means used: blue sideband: 17.5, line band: 18.7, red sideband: 18.4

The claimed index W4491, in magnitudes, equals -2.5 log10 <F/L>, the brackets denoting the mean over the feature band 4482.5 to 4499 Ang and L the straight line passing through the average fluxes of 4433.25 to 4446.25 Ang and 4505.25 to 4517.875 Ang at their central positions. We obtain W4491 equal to 0.05 mag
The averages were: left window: 17.5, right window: 20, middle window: 18.4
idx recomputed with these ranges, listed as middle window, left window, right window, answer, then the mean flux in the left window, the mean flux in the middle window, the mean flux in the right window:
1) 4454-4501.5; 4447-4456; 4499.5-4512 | 0.03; 17.4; 18.1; 19.8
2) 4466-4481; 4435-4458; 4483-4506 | -0.02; 17.5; 18.5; 18.7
